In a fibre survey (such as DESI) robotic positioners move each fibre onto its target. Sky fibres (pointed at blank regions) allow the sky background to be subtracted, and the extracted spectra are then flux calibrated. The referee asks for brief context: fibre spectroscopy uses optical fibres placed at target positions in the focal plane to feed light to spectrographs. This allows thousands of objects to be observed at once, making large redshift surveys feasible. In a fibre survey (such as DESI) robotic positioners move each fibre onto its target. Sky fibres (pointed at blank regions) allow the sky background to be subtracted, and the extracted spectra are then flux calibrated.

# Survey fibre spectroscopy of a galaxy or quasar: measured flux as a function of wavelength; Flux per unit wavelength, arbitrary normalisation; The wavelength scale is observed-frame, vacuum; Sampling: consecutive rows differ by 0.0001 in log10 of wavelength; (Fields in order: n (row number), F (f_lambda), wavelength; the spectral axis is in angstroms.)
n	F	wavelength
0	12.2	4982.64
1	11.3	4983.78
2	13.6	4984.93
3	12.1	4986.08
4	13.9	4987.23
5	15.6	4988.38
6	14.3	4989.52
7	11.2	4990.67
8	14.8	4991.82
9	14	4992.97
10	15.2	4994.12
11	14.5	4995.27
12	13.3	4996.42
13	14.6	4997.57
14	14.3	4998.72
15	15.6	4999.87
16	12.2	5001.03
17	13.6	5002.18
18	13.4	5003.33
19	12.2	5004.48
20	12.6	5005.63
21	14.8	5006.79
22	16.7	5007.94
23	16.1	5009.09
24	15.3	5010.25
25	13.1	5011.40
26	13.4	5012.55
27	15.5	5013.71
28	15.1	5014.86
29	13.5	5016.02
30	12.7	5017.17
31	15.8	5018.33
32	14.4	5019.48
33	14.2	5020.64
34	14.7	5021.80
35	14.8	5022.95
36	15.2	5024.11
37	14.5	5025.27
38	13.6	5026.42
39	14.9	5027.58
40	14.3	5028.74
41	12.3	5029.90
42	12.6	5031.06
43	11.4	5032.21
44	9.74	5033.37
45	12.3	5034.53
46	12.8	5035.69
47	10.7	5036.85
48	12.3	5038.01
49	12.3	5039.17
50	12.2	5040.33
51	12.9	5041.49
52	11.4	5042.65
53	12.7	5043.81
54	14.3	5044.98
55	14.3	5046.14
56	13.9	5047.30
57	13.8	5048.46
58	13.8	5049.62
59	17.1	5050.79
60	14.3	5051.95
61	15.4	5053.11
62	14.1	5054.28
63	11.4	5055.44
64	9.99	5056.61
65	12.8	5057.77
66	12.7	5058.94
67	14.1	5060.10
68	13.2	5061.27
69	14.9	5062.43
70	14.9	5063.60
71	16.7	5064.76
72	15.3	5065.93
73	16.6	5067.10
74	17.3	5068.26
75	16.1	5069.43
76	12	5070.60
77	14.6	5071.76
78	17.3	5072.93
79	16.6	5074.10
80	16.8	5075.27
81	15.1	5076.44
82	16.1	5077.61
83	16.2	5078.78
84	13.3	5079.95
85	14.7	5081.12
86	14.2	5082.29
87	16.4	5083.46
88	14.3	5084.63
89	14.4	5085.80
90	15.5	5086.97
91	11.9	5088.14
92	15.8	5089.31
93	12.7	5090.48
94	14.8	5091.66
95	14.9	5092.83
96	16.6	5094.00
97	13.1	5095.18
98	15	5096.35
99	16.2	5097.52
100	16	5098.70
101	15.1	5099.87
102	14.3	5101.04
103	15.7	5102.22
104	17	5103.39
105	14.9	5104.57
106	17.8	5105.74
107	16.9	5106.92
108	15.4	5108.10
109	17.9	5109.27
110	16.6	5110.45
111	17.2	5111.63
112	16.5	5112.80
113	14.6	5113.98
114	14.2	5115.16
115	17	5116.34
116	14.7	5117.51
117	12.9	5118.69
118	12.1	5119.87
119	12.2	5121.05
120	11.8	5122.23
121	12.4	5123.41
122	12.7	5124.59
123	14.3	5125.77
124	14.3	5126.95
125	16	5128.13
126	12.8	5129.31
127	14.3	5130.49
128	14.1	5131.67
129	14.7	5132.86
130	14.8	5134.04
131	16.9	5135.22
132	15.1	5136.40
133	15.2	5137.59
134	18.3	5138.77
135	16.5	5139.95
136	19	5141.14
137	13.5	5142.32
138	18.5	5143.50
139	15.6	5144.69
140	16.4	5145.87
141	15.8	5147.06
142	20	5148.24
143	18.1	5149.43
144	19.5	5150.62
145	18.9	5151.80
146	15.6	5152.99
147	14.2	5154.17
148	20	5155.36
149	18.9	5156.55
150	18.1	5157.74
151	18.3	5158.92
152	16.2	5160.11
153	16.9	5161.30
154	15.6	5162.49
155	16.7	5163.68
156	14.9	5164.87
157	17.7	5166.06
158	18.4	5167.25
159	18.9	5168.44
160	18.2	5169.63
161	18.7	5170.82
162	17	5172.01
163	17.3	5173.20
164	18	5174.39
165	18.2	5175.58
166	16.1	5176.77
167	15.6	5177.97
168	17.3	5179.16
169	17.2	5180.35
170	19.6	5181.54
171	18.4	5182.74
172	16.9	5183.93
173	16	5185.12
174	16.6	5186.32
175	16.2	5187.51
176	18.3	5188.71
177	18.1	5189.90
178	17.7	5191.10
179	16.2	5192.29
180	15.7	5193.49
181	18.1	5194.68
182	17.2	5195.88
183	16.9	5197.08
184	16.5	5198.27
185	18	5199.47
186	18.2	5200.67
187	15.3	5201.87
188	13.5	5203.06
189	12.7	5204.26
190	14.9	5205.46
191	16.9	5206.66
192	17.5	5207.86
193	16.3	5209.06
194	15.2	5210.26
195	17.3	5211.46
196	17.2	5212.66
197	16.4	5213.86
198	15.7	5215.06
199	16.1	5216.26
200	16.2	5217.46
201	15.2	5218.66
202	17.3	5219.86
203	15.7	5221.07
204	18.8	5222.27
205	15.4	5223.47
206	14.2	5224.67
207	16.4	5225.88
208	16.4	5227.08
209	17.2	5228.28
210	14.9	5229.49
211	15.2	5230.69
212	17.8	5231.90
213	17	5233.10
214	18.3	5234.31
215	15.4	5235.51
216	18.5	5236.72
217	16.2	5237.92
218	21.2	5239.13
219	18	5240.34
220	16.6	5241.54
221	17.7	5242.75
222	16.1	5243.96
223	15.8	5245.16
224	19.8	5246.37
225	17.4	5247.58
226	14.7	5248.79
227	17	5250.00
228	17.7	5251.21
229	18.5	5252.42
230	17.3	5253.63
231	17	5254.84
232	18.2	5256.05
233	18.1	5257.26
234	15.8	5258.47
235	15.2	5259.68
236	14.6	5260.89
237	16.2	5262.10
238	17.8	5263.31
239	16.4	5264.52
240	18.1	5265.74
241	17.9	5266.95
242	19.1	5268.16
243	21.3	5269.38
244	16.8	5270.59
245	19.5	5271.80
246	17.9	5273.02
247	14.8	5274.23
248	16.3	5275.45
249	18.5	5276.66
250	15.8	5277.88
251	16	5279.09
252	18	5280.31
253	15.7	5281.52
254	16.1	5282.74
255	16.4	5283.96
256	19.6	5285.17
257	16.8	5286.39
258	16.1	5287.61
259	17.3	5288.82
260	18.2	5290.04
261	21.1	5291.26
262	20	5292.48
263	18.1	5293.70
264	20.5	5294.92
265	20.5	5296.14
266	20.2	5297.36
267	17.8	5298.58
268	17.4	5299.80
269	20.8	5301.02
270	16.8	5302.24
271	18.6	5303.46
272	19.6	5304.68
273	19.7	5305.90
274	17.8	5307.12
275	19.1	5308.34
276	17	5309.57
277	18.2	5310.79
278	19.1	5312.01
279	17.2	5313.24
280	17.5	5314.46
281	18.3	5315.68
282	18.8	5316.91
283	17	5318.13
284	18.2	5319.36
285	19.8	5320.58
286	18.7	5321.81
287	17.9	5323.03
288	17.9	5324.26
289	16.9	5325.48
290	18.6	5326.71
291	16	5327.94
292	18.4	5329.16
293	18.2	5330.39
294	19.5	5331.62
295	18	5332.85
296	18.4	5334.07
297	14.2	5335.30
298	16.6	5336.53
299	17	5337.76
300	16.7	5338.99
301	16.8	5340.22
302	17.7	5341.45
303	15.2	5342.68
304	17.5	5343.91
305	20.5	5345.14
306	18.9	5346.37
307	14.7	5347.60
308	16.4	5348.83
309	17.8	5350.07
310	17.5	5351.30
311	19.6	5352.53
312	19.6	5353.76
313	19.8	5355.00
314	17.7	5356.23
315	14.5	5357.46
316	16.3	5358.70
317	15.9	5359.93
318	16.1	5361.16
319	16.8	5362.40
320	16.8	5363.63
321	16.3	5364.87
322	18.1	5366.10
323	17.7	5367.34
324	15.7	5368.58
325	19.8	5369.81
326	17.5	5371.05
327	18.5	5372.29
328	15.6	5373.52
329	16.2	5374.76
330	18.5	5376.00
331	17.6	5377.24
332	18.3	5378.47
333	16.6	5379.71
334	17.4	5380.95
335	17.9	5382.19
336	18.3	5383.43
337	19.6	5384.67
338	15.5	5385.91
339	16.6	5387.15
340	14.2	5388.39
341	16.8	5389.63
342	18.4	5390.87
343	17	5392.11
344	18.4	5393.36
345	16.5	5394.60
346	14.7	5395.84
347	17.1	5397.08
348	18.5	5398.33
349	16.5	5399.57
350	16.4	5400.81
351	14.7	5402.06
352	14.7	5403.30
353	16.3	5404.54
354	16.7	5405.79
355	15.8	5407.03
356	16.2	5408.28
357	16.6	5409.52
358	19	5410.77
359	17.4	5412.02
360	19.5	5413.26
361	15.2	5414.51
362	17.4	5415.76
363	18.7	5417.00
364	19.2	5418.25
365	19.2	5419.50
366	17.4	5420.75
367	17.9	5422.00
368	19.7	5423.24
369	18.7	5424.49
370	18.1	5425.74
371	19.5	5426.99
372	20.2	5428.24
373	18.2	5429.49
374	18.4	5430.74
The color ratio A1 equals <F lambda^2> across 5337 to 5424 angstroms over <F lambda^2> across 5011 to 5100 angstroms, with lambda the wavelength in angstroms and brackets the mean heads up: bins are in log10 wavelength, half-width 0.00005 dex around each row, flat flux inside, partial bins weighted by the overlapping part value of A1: 1.4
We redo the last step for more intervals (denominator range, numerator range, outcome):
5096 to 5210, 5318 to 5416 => 1.15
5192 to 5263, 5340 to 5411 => 1.09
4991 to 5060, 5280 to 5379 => 1.47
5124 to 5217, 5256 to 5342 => 1.12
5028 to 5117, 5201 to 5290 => 1.24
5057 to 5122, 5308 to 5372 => 1.28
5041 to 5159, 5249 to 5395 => 1.26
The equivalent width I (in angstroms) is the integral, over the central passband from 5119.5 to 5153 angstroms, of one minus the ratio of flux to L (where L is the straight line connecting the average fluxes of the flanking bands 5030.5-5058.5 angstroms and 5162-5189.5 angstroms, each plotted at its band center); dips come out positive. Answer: 1.0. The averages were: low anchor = 12.9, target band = 15.5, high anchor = 17.3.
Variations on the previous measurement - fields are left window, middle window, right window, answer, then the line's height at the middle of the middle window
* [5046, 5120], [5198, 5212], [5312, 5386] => 0.13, 16.2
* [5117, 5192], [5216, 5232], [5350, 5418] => 0.46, 16.6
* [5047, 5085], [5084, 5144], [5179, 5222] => 1.28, 15.4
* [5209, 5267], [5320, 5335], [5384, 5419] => -1.10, 16.9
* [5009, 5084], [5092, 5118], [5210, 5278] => -1.47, 15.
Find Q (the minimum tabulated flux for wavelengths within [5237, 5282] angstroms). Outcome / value 14.6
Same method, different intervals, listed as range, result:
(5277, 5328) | 15.7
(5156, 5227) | 12.7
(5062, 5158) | 11.8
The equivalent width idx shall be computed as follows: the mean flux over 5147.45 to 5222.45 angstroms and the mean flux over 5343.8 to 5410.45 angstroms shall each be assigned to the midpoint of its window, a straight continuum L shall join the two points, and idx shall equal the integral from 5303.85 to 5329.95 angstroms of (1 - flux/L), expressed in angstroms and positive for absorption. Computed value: -1.7 angstroms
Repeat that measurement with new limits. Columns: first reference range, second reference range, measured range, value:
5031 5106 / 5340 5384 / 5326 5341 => -0.2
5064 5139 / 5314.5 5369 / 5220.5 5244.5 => -0.7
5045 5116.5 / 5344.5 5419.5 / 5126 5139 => 0.3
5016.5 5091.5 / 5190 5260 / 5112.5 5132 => 1.6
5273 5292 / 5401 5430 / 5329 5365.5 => 0.2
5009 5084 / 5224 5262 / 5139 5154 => -1.6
